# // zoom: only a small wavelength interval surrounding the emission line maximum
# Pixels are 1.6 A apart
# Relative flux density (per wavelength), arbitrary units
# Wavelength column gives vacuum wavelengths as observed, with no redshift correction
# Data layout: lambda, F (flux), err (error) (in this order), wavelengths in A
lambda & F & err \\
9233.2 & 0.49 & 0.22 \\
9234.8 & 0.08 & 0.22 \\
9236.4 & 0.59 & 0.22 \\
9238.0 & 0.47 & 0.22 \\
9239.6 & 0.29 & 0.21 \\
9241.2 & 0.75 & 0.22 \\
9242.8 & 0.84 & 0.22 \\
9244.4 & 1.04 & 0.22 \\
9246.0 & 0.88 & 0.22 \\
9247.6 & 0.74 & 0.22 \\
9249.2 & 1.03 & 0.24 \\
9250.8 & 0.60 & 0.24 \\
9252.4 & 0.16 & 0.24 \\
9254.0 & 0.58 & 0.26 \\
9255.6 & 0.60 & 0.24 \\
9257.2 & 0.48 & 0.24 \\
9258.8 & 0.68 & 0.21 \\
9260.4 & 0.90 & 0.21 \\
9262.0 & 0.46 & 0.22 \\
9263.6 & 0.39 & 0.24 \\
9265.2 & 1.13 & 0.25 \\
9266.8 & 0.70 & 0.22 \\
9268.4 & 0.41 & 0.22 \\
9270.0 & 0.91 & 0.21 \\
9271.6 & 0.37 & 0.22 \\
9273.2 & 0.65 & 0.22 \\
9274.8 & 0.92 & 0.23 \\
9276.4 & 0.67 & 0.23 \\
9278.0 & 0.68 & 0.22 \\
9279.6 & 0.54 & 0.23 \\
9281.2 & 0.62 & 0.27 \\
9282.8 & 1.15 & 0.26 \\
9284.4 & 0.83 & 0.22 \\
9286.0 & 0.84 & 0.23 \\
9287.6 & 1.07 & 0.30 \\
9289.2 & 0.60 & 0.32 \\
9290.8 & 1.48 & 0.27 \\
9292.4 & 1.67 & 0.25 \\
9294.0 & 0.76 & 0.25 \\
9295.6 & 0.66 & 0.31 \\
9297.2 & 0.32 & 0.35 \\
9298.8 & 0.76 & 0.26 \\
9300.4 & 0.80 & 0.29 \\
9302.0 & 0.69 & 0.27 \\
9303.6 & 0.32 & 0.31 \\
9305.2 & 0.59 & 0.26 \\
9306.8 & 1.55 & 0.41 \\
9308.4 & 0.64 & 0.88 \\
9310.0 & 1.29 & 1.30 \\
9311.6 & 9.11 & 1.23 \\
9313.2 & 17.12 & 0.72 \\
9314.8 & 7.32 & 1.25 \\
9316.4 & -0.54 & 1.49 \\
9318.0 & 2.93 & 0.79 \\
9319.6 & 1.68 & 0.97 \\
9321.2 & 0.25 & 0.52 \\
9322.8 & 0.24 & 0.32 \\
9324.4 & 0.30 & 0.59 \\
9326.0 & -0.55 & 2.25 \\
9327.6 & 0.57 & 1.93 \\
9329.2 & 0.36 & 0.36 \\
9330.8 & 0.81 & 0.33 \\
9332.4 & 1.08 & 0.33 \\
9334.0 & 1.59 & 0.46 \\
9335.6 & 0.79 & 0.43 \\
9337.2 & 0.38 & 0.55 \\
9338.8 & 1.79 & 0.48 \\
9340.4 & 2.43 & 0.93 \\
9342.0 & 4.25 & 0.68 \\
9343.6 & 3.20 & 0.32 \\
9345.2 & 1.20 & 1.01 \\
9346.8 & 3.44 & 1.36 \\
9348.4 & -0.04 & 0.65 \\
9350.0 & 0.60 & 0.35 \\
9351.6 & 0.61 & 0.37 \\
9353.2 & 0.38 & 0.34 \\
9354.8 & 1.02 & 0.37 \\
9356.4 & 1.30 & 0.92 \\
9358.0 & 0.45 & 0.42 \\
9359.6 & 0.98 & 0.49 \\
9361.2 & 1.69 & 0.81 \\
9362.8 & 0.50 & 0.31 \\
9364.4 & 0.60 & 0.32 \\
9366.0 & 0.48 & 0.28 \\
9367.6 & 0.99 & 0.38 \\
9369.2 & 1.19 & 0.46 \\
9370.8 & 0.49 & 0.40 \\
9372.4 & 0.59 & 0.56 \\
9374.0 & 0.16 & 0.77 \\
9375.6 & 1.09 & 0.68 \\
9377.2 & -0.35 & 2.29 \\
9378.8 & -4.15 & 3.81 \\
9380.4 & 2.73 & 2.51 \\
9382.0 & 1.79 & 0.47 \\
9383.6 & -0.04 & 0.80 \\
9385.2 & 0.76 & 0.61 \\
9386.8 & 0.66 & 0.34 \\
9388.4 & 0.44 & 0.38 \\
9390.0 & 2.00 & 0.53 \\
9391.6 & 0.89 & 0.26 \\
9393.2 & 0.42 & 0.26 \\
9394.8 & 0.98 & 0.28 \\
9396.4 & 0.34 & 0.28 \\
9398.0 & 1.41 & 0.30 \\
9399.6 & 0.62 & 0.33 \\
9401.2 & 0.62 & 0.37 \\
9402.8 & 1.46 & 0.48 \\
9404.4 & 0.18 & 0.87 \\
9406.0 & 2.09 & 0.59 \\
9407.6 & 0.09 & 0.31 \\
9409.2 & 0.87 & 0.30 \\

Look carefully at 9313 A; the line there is H-alpha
